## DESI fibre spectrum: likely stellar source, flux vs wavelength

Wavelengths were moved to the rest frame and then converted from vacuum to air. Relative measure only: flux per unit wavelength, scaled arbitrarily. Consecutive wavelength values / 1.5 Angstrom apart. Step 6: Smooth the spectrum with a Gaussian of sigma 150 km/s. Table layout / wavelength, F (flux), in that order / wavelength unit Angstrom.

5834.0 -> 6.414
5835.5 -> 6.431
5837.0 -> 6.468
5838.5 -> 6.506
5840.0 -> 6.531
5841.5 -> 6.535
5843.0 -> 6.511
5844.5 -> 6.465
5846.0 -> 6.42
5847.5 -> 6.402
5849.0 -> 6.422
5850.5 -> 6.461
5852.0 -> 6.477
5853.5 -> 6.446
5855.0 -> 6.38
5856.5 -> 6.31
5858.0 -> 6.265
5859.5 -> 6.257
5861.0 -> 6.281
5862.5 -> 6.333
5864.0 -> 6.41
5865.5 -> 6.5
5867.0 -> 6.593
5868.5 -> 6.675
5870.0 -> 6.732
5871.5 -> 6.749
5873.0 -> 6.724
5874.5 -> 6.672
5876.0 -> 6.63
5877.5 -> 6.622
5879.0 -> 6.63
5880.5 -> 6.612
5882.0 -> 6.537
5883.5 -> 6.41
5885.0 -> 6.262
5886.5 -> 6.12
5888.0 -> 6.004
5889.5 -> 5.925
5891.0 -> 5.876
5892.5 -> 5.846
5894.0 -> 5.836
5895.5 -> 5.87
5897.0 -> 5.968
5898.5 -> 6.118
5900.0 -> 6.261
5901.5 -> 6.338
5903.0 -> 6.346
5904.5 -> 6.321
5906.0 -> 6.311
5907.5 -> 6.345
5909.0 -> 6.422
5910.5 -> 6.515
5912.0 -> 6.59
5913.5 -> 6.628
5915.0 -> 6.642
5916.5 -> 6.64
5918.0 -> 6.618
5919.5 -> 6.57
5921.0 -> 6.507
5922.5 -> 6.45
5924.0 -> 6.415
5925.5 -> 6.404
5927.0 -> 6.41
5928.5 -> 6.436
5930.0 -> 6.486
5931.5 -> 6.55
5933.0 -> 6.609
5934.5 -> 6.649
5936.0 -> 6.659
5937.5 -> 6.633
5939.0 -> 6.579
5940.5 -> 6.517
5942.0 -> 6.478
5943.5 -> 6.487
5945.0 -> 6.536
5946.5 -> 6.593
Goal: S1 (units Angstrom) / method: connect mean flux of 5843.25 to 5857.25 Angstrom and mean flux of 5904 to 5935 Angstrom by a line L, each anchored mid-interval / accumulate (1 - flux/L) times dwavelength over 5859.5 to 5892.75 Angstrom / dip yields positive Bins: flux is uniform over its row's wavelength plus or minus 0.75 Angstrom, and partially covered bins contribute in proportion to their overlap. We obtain 0.2 Angstrom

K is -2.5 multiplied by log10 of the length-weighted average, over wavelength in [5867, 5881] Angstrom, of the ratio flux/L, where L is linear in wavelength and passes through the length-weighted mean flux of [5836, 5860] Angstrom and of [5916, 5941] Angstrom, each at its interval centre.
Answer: -0.03 mag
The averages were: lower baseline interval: 6.43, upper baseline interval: 6.54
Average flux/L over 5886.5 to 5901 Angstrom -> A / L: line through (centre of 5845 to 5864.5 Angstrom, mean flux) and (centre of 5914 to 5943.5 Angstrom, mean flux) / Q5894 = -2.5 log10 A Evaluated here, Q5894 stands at 0.08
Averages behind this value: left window 6.37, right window 6.54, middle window 5.98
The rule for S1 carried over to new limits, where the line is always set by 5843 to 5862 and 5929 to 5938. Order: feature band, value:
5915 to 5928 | 0.1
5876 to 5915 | 1.3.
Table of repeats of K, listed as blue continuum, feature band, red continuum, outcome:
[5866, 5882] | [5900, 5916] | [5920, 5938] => 0.02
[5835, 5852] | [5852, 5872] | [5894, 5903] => -0.02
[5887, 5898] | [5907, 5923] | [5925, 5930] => -0.05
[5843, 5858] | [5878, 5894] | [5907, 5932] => 0.04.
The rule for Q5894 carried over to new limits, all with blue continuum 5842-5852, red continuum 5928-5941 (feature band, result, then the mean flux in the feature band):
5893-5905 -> 0.07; 6.12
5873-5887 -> 0.00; 6.52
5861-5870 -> 0.00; 6.5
